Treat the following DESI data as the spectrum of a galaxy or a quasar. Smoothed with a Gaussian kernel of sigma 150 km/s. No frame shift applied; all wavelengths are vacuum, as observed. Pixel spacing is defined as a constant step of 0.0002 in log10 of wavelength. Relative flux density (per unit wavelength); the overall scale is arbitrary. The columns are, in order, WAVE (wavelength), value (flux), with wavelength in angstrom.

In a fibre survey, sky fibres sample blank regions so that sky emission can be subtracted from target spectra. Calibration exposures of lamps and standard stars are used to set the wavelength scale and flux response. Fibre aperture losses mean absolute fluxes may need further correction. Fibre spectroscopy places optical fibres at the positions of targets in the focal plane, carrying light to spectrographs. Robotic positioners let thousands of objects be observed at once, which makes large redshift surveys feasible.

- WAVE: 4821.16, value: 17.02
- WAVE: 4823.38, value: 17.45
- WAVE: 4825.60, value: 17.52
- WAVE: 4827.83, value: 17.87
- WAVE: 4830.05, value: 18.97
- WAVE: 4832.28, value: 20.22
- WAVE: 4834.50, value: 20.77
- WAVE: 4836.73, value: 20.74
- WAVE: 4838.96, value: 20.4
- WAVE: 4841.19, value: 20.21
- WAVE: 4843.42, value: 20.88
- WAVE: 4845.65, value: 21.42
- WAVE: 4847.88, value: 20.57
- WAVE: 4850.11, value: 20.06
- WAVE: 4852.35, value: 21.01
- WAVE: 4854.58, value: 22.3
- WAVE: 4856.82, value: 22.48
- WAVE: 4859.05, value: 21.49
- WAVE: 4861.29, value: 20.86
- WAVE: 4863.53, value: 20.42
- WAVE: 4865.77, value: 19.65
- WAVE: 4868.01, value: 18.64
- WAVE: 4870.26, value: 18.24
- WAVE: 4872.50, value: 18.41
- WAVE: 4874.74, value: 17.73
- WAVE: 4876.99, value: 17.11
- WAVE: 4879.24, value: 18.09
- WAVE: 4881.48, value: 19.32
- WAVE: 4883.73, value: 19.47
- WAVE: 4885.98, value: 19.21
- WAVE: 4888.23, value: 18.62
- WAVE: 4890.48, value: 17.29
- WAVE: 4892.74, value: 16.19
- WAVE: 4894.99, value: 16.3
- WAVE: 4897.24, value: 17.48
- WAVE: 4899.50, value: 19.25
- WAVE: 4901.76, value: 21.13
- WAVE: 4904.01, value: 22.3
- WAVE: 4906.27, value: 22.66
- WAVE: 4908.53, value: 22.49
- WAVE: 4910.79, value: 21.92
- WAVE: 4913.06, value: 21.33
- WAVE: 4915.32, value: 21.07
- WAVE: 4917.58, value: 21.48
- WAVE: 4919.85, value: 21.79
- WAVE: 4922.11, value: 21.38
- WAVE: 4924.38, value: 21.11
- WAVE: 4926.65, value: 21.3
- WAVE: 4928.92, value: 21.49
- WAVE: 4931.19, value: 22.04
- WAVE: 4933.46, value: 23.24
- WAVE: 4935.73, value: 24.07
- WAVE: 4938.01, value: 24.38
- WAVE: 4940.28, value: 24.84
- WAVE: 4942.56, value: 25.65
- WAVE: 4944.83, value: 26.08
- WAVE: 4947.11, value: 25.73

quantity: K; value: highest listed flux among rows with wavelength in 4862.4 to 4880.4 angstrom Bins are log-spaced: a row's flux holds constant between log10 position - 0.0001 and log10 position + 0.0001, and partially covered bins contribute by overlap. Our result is 20.42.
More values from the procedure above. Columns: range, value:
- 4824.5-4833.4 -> 20.22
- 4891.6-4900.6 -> 19.25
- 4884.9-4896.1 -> 19.21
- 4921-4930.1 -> 21.49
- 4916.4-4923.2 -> 21.79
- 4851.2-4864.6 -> 22.48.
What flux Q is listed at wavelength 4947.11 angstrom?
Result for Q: 25.73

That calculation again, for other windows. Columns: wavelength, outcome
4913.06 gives 21.33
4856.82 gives 22.48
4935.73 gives 24.07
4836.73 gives 20.74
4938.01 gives 24.38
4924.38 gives 21.11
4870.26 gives 18.24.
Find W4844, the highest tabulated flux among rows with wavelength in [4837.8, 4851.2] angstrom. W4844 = 21.42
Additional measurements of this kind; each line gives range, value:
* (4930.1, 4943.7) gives 25.65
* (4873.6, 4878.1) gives 17.73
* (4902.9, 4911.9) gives 22.66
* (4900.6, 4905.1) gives 22.3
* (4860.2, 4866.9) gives 20.86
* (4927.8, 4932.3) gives 22.04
